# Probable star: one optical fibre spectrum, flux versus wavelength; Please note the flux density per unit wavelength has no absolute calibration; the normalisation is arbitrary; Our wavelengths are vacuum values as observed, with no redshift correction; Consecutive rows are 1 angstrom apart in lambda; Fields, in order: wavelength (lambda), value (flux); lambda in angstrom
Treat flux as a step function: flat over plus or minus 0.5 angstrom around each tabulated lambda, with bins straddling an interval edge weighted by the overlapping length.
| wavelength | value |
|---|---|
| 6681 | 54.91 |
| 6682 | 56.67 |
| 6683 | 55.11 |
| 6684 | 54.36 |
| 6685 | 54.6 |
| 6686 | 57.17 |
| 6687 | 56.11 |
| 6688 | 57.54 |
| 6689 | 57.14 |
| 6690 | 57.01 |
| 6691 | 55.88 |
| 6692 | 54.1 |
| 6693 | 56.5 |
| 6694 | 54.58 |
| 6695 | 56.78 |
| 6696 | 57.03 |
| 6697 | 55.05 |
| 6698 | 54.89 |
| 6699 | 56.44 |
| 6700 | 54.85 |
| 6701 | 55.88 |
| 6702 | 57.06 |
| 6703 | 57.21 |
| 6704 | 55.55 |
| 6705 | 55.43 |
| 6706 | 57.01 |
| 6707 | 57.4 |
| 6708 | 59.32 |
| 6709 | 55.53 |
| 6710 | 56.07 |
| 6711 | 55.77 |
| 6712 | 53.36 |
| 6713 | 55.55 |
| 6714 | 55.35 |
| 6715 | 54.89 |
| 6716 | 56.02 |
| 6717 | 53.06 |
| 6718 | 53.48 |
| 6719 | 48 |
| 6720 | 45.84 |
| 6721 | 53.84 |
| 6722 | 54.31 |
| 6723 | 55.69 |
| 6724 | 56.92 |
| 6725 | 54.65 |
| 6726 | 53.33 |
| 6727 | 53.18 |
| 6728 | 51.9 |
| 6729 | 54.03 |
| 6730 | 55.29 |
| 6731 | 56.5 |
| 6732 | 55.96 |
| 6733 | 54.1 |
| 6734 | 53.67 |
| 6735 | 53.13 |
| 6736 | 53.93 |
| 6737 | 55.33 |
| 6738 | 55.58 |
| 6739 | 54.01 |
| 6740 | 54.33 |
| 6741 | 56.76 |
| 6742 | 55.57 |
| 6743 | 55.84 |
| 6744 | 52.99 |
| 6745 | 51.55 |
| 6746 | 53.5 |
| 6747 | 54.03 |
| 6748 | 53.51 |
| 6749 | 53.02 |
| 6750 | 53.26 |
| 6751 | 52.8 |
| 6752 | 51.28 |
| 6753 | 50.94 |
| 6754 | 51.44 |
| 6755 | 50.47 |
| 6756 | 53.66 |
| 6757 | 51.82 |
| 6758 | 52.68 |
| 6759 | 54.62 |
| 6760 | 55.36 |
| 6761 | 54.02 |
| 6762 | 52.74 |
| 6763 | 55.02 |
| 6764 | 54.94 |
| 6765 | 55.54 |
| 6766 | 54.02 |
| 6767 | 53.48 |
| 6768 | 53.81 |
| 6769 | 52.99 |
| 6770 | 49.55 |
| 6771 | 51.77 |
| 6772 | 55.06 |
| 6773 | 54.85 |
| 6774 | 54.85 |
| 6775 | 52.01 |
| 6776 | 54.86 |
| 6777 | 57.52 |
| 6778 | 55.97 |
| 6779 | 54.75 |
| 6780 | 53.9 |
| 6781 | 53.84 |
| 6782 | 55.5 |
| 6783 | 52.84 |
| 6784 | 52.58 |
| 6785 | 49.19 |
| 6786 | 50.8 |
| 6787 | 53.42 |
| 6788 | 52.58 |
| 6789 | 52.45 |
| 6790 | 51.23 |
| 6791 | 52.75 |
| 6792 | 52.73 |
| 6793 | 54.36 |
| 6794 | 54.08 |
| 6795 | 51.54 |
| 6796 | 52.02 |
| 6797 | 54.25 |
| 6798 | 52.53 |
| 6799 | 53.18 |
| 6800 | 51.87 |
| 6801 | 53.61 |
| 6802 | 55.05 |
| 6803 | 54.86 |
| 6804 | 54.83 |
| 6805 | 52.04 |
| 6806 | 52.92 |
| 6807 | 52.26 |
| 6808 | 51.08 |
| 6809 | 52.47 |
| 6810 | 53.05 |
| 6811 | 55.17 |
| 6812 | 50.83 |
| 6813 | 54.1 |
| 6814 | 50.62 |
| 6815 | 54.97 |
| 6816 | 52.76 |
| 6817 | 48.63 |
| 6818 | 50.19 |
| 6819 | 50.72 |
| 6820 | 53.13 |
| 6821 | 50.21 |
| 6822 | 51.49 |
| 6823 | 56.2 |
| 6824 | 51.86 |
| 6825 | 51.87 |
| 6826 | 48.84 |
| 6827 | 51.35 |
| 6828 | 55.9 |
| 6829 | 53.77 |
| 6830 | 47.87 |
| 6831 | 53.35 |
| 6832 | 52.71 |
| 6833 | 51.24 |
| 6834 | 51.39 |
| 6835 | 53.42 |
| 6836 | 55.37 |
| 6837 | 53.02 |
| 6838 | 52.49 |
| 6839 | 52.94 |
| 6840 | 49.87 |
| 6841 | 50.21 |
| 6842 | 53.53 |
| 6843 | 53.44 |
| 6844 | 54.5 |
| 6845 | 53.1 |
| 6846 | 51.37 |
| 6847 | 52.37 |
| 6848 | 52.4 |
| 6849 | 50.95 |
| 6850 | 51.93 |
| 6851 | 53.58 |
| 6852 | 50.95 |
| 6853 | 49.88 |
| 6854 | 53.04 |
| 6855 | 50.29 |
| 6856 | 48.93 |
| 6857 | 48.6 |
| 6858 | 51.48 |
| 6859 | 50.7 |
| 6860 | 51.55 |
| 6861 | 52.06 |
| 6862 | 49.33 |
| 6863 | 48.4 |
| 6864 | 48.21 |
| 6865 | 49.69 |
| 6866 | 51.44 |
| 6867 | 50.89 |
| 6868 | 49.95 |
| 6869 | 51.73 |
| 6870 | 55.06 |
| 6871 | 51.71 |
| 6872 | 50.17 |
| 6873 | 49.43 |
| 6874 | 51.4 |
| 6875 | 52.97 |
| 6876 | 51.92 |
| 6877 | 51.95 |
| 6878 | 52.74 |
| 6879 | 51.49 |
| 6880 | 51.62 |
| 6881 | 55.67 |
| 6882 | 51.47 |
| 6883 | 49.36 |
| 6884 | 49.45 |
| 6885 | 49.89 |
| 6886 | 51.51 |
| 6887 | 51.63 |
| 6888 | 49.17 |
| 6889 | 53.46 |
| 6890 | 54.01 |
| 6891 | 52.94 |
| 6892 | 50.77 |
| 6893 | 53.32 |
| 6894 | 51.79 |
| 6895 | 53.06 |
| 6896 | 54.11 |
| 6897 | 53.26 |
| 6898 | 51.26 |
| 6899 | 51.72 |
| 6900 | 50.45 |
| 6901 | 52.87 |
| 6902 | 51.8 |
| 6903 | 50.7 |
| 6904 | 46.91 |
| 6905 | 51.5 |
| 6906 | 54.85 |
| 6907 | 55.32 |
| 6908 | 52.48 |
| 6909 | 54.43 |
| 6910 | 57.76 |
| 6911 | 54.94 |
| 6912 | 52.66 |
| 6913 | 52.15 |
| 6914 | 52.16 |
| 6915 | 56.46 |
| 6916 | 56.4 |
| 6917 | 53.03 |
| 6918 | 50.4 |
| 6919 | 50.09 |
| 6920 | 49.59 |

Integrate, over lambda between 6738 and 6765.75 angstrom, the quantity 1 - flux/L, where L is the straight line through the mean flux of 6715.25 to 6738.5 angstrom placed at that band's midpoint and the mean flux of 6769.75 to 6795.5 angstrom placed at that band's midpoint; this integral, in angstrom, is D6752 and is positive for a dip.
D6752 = 0.0 angstrom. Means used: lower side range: 53.8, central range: 53.6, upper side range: 53.3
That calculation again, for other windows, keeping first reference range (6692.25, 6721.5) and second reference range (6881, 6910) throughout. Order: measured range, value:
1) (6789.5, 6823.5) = 0.51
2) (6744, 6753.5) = 0.30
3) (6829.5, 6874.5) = 1.11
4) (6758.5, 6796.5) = 0.31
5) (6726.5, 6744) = 0.01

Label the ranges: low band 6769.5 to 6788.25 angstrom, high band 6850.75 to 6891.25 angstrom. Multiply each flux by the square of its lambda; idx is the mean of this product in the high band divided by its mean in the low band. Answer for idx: 1.0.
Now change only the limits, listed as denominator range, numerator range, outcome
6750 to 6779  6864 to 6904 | 1.00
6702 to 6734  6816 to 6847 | 0.99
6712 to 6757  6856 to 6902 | 1.00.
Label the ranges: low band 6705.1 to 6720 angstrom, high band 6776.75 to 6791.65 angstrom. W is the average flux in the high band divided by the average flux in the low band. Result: 0.97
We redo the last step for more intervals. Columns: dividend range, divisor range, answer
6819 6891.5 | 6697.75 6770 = 0.95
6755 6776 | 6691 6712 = 0.96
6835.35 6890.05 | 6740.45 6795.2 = 0.96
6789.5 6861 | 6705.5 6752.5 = 0.96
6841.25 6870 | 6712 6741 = 0.95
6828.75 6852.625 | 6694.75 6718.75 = 0.94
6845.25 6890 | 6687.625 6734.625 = 0.93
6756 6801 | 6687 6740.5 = 0.97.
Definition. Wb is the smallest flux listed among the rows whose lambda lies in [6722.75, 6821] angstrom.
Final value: 48.63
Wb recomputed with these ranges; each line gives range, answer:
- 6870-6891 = 49.17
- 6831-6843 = 49.87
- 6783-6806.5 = 49.19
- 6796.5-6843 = 47.87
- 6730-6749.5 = 51.55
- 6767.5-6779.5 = 49.55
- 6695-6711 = 54.85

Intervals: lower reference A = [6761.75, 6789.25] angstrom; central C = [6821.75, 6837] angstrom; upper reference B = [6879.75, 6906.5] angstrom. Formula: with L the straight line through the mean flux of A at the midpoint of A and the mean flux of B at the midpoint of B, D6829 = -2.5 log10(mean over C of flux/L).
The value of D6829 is 0.006 mag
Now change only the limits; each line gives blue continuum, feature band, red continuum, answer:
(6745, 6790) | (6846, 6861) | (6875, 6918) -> 0.03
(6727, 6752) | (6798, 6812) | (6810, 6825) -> -0.01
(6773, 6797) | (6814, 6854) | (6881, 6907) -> 0.01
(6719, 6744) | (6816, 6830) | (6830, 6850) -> 0.02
